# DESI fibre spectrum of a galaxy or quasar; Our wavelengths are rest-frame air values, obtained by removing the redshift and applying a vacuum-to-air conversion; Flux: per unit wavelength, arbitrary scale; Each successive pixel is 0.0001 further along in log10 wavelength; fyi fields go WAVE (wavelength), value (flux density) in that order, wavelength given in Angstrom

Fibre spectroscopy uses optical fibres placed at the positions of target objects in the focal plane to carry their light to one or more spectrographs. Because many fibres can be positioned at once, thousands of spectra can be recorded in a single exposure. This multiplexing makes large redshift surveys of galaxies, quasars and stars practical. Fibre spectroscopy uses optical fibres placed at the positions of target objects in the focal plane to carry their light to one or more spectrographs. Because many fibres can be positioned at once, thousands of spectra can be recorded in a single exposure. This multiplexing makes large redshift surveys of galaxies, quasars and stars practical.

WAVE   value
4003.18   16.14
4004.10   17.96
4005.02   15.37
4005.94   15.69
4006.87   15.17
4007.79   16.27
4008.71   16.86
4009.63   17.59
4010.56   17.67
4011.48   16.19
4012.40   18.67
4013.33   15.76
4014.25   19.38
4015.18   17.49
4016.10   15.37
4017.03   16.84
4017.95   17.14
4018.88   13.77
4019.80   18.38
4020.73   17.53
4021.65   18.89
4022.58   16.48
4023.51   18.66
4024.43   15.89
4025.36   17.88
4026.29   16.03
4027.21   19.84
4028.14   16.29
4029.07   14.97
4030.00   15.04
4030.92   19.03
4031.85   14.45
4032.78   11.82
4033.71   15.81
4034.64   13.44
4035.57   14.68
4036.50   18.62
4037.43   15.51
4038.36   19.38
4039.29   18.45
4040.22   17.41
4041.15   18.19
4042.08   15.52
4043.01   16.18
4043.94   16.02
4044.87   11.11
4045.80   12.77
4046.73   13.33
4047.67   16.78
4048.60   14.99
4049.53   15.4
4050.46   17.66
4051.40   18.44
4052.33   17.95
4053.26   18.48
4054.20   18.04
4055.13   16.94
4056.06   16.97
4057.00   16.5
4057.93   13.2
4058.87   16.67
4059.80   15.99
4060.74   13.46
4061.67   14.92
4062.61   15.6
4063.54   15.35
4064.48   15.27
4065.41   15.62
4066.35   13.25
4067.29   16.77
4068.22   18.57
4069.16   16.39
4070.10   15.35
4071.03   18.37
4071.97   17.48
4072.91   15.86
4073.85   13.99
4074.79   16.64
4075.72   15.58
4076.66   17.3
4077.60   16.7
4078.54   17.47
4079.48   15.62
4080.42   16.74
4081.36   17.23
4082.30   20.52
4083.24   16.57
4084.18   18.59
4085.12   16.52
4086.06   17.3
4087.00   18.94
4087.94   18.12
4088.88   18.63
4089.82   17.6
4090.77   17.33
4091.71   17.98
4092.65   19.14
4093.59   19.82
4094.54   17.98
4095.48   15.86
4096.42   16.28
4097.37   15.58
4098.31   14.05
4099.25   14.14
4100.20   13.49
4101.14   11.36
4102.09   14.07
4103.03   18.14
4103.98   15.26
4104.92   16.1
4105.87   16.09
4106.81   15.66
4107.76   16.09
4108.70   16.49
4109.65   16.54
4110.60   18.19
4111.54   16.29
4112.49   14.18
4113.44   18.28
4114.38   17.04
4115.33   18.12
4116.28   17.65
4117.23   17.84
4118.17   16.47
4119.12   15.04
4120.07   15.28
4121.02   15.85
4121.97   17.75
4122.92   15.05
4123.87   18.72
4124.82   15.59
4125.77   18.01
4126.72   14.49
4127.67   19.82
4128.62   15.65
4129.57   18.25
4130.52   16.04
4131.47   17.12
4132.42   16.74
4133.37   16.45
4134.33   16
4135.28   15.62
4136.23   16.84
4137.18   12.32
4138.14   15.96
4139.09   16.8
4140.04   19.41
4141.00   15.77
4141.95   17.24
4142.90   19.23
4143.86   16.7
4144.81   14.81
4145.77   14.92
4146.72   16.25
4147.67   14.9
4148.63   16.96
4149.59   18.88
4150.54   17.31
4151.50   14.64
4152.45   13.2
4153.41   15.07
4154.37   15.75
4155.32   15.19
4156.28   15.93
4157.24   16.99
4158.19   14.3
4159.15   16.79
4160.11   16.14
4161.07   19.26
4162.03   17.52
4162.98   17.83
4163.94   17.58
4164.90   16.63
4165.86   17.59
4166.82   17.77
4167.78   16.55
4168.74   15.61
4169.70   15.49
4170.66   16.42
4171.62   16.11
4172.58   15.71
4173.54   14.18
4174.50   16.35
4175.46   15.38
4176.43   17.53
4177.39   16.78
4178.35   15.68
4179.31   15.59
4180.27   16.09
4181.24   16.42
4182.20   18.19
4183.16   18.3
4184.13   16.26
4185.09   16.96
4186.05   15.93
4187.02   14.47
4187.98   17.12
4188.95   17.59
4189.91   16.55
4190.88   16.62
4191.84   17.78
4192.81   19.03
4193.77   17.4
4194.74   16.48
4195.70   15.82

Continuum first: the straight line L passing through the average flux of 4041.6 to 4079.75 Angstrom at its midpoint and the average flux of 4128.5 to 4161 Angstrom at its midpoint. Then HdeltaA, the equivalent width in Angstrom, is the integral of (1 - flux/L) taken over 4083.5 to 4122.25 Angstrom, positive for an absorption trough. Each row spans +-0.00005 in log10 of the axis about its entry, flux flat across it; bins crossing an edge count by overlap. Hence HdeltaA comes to -1.23 Angstrom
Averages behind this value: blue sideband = 16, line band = 16.6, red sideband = 16.2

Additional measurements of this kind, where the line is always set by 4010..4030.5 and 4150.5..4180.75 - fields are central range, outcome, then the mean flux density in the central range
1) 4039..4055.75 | 0.56 Angstrom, 16.3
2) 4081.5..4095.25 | -1.25 Angstrom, 18.2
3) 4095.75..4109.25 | 1.09 Angstrom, 15.2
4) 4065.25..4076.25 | 0.37 Angstrom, 16.2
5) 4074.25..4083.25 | -0.19 Angstrom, 17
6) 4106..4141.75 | -0.31 Angstrom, 16.6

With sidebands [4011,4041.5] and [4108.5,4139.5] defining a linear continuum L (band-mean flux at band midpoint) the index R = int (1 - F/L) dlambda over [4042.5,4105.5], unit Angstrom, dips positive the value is 1.4 Angstrom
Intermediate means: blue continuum 16.8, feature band 16.3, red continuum 16.6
